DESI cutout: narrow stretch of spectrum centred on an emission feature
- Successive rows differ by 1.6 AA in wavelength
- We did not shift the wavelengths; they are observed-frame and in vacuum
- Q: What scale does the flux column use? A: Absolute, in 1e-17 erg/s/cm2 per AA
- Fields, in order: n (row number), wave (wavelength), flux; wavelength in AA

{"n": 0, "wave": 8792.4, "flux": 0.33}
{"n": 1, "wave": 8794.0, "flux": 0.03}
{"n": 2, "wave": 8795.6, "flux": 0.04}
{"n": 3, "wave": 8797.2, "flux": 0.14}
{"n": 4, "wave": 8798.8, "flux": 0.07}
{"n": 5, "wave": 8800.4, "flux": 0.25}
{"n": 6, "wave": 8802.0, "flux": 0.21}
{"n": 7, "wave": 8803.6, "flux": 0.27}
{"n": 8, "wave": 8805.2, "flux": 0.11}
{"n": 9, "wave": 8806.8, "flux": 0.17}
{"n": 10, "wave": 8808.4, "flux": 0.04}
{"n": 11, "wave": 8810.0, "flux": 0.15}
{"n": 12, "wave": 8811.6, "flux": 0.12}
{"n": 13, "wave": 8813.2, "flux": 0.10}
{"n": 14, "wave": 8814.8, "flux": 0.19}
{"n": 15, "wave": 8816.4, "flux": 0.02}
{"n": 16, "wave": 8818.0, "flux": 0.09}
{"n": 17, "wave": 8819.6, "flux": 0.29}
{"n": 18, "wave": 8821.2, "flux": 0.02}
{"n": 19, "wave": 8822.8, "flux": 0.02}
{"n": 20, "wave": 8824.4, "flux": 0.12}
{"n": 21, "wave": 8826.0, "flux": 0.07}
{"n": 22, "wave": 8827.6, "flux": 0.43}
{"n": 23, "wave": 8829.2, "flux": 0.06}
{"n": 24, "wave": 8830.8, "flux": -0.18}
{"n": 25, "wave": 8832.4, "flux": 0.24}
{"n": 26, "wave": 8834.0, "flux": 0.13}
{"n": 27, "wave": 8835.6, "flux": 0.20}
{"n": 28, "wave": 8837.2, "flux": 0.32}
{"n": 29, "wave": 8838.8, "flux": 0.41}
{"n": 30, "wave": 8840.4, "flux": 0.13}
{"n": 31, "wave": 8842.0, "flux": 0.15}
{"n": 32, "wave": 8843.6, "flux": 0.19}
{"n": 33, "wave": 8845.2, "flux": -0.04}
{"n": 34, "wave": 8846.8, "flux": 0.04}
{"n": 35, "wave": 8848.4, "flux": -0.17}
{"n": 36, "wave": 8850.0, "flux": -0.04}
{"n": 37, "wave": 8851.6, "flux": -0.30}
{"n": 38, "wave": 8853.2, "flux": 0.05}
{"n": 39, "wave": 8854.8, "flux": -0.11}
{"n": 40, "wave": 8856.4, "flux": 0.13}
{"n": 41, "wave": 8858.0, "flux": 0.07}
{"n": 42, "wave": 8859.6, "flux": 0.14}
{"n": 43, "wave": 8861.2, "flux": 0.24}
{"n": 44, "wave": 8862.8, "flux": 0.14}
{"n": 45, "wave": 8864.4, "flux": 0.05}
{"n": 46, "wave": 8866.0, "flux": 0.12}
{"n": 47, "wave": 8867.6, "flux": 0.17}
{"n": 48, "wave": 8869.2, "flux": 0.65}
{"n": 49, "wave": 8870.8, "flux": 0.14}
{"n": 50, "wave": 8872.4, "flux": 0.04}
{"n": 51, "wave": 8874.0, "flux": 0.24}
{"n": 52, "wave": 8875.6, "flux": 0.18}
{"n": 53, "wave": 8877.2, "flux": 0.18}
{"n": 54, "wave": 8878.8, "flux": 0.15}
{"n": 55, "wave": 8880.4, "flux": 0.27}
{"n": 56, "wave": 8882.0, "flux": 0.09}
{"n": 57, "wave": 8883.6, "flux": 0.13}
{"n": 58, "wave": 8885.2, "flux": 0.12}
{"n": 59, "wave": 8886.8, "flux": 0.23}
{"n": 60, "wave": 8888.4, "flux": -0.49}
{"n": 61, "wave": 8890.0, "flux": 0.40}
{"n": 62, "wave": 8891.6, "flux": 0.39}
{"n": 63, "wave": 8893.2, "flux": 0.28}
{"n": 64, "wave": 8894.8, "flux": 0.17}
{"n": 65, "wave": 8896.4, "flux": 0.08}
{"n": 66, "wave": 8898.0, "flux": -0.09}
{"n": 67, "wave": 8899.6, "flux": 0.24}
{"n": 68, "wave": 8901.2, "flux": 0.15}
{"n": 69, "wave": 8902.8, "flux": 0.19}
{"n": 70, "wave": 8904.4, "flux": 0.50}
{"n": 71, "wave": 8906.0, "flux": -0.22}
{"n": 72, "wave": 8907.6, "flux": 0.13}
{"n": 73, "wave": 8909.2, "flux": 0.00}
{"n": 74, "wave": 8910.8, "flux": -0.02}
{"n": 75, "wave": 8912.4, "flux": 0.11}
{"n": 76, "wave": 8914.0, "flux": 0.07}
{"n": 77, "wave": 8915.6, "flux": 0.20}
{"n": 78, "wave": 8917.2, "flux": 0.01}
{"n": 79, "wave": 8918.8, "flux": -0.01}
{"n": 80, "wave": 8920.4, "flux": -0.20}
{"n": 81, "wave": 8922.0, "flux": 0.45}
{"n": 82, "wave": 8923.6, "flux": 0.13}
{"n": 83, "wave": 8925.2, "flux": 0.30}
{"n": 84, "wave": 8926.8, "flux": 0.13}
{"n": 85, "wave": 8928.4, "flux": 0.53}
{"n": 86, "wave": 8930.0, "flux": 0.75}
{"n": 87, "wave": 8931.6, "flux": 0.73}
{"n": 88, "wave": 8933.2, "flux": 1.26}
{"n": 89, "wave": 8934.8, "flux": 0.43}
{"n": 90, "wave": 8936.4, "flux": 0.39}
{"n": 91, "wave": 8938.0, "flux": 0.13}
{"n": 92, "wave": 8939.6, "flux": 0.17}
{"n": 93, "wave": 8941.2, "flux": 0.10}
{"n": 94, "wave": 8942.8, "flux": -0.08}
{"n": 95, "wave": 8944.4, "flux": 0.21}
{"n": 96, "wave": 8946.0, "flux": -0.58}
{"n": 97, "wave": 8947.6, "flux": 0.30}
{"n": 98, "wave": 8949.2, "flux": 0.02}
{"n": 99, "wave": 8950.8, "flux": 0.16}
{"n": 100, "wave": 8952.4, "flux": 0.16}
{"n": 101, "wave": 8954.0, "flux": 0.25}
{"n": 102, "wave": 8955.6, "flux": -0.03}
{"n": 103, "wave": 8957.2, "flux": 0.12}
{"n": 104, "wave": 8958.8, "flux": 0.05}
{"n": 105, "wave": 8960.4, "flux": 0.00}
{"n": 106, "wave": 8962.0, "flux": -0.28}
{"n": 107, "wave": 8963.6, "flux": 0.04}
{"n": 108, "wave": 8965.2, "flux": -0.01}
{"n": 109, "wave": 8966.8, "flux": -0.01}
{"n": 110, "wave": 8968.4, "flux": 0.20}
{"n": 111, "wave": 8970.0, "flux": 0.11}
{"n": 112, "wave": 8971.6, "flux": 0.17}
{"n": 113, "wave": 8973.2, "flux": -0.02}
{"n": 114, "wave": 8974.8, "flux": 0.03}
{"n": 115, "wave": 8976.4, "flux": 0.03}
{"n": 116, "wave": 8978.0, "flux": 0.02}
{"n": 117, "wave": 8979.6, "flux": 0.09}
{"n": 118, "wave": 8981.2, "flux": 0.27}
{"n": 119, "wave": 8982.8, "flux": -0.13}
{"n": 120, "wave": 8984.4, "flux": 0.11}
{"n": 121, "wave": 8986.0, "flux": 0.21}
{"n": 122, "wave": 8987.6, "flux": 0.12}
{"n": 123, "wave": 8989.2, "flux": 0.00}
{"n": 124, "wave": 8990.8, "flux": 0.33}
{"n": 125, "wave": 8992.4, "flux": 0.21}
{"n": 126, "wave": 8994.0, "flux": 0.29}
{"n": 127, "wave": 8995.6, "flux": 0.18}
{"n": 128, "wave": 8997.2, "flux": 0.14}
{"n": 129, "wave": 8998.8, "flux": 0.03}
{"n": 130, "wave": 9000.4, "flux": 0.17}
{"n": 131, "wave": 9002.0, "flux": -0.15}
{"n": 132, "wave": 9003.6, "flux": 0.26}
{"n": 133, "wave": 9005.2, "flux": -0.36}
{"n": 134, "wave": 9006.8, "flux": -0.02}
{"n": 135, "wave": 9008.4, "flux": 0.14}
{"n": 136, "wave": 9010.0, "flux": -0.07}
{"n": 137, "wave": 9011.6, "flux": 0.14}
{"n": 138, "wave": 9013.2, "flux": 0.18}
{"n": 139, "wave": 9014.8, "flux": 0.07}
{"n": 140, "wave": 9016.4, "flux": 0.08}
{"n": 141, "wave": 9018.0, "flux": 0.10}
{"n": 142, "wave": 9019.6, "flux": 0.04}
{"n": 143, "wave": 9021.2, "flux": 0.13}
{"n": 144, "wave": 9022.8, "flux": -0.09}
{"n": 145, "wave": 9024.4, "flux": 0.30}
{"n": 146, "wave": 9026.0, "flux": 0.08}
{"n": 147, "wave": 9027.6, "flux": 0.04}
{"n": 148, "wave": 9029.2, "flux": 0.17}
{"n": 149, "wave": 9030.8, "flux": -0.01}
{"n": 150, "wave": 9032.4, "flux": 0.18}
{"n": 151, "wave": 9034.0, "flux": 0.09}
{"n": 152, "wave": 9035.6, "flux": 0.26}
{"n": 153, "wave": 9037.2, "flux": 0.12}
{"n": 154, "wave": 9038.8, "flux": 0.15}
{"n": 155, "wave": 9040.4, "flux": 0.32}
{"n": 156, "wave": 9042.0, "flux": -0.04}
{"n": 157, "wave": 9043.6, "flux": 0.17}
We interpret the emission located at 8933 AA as H-beta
